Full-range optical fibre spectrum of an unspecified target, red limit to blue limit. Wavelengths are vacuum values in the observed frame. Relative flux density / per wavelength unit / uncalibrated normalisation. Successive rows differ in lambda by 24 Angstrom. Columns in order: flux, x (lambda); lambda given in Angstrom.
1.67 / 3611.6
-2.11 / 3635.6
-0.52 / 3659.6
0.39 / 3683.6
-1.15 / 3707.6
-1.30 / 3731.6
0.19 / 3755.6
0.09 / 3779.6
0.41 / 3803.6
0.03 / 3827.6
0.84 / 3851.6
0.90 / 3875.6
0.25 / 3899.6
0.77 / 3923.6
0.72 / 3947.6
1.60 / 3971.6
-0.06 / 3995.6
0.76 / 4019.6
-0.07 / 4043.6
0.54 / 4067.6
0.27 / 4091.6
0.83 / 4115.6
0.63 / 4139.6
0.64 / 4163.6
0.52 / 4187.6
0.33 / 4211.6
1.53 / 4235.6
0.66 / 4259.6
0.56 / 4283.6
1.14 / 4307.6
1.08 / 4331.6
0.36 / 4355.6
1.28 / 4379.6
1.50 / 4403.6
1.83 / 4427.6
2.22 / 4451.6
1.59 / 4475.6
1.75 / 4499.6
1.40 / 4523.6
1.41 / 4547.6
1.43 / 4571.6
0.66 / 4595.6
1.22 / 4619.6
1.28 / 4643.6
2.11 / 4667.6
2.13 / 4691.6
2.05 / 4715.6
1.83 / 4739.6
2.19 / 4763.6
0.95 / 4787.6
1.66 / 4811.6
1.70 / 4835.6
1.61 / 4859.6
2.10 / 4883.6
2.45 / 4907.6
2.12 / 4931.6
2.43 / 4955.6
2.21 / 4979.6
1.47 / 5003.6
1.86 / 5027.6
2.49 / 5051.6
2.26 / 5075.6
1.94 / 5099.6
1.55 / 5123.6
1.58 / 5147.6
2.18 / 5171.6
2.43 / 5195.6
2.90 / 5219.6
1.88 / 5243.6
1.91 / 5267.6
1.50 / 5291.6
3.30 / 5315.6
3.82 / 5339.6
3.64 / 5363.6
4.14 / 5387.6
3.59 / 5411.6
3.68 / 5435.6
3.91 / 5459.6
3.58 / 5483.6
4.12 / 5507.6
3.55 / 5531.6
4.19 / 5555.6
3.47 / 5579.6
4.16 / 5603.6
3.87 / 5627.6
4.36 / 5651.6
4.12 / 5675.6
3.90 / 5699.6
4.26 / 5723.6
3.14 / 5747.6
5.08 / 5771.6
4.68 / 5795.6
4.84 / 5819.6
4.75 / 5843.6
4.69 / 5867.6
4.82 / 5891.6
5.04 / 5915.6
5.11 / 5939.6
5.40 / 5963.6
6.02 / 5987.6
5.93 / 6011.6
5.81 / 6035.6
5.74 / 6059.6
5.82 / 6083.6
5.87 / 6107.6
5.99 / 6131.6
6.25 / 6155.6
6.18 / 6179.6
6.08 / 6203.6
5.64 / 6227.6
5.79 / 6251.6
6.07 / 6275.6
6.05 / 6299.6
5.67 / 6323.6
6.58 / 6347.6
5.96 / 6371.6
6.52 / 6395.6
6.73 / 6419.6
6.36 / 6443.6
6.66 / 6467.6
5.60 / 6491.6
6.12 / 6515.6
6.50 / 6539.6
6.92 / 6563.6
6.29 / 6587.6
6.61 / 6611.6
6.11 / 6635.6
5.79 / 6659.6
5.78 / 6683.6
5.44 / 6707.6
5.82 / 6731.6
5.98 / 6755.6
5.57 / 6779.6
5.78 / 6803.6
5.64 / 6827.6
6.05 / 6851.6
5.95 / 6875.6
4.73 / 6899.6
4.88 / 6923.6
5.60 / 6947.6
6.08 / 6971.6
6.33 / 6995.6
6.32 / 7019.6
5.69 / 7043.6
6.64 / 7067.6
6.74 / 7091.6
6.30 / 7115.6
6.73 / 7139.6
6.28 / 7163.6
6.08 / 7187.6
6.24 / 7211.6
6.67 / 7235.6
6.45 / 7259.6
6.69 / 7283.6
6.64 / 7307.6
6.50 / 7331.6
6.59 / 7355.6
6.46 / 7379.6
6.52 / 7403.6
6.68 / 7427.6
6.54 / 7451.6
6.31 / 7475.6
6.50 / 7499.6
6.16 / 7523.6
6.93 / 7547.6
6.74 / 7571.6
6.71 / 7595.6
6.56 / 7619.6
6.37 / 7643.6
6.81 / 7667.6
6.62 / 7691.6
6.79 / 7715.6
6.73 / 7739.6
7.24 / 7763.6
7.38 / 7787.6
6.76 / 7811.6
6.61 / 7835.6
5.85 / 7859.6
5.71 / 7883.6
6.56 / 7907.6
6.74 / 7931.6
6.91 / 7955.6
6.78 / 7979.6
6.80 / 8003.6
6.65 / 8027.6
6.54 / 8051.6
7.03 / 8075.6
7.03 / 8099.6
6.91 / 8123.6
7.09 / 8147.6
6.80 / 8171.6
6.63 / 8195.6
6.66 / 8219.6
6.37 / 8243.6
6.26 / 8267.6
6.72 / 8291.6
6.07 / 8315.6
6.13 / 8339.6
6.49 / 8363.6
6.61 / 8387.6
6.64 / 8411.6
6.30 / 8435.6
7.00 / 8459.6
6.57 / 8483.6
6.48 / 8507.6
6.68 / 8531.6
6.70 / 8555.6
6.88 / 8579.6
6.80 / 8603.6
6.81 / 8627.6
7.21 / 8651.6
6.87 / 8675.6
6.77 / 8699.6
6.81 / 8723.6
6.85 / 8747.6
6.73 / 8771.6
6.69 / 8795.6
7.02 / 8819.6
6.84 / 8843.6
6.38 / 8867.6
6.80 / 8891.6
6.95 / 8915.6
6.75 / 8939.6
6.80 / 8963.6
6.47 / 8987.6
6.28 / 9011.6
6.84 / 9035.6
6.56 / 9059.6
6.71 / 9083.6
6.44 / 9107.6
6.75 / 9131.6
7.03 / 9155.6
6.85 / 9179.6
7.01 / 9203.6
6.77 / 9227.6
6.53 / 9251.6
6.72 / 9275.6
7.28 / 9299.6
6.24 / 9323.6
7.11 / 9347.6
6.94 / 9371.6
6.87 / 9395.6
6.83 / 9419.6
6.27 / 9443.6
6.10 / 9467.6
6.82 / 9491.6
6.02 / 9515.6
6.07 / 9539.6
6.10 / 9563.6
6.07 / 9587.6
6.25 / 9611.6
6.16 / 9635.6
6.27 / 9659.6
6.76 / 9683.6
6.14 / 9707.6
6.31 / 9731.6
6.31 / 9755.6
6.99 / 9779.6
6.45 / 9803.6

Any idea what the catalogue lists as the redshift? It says 0.335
